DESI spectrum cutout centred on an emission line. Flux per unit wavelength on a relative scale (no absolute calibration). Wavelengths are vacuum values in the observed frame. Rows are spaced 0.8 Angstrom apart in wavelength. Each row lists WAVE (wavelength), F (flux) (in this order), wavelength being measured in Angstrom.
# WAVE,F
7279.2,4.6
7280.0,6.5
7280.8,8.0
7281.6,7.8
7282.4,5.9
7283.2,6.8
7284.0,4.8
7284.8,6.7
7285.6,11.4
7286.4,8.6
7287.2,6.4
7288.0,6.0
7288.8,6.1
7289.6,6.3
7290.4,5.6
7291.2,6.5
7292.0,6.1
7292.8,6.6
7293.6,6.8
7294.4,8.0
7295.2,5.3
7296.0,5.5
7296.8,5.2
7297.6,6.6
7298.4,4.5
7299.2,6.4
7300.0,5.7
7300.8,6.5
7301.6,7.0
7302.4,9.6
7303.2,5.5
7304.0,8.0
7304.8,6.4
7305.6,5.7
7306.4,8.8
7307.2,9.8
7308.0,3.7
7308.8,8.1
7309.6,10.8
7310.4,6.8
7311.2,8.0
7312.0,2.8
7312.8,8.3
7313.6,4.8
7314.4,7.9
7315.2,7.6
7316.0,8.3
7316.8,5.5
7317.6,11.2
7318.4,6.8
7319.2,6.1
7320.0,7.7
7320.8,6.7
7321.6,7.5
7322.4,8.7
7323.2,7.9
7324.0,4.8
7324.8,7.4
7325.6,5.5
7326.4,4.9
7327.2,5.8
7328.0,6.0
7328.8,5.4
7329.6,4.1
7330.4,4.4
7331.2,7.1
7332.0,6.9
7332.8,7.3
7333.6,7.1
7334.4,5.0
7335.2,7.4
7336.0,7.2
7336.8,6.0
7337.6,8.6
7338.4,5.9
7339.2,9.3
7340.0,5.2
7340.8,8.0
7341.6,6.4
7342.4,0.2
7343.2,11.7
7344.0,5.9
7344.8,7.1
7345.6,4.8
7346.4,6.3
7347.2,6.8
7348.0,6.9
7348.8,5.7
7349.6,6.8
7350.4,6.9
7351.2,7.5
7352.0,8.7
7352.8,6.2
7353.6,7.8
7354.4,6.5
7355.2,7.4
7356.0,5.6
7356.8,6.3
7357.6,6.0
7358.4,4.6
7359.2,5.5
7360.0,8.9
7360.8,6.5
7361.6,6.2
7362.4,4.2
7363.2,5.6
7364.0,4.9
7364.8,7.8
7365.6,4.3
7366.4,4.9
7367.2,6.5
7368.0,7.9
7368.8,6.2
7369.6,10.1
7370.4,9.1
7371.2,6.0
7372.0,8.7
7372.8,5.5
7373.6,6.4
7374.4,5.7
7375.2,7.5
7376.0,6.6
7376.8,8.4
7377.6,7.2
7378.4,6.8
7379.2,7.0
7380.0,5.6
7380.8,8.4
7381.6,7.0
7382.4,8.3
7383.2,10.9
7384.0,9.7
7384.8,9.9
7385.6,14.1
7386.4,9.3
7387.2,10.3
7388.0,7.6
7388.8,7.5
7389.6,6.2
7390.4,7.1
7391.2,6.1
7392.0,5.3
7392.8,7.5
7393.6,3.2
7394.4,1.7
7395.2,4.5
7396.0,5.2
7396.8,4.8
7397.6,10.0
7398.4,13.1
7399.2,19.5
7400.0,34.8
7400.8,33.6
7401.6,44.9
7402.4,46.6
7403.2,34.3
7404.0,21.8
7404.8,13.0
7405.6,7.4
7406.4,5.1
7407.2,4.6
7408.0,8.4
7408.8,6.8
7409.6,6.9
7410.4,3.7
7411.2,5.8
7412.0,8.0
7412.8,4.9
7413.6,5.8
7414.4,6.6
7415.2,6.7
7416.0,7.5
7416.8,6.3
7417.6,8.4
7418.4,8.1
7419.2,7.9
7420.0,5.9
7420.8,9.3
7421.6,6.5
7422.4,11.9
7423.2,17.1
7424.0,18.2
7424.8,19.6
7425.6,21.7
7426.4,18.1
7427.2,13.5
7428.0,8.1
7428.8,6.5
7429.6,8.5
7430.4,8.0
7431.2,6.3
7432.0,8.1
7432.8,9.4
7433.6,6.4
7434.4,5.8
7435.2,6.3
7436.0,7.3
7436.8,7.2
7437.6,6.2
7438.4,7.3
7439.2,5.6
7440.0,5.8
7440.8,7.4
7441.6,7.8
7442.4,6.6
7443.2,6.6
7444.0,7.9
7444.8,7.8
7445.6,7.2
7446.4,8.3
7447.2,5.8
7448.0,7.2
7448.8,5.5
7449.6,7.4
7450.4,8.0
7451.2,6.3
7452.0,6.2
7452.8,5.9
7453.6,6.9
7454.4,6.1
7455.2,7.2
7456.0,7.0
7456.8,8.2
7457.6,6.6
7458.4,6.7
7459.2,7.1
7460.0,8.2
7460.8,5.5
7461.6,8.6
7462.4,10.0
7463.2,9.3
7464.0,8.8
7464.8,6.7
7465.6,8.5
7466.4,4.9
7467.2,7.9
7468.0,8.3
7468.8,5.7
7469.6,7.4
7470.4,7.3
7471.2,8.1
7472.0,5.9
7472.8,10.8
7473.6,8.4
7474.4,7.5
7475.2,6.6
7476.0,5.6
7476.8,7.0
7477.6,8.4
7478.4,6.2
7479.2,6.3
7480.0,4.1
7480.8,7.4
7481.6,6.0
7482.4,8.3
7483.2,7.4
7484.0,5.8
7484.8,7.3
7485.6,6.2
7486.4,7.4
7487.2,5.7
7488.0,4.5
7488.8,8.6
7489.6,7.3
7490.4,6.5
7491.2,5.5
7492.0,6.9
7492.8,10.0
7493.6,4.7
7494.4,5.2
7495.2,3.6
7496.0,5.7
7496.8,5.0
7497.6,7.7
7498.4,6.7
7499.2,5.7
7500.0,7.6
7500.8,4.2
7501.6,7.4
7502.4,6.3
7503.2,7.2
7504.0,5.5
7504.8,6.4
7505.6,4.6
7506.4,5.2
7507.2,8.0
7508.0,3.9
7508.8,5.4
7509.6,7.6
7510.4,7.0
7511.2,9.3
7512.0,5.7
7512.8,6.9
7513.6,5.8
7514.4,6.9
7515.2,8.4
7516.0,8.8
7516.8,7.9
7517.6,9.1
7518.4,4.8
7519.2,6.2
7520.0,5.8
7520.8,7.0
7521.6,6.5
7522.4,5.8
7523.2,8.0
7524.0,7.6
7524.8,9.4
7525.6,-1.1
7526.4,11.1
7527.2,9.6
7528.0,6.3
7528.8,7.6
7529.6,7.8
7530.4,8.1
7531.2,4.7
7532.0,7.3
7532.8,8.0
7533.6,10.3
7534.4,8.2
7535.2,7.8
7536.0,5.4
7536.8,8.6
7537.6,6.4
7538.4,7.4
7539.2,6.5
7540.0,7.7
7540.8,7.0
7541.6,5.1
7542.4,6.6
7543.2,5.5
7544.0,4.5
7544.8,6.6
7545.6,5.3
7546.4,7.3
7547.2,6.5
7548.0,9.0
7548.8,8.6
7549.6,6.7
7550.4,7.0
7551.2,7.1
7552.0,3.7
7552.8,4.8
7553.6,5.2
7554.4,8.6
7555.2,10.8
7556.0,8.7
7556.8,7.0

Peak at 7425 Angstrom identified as [N II]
